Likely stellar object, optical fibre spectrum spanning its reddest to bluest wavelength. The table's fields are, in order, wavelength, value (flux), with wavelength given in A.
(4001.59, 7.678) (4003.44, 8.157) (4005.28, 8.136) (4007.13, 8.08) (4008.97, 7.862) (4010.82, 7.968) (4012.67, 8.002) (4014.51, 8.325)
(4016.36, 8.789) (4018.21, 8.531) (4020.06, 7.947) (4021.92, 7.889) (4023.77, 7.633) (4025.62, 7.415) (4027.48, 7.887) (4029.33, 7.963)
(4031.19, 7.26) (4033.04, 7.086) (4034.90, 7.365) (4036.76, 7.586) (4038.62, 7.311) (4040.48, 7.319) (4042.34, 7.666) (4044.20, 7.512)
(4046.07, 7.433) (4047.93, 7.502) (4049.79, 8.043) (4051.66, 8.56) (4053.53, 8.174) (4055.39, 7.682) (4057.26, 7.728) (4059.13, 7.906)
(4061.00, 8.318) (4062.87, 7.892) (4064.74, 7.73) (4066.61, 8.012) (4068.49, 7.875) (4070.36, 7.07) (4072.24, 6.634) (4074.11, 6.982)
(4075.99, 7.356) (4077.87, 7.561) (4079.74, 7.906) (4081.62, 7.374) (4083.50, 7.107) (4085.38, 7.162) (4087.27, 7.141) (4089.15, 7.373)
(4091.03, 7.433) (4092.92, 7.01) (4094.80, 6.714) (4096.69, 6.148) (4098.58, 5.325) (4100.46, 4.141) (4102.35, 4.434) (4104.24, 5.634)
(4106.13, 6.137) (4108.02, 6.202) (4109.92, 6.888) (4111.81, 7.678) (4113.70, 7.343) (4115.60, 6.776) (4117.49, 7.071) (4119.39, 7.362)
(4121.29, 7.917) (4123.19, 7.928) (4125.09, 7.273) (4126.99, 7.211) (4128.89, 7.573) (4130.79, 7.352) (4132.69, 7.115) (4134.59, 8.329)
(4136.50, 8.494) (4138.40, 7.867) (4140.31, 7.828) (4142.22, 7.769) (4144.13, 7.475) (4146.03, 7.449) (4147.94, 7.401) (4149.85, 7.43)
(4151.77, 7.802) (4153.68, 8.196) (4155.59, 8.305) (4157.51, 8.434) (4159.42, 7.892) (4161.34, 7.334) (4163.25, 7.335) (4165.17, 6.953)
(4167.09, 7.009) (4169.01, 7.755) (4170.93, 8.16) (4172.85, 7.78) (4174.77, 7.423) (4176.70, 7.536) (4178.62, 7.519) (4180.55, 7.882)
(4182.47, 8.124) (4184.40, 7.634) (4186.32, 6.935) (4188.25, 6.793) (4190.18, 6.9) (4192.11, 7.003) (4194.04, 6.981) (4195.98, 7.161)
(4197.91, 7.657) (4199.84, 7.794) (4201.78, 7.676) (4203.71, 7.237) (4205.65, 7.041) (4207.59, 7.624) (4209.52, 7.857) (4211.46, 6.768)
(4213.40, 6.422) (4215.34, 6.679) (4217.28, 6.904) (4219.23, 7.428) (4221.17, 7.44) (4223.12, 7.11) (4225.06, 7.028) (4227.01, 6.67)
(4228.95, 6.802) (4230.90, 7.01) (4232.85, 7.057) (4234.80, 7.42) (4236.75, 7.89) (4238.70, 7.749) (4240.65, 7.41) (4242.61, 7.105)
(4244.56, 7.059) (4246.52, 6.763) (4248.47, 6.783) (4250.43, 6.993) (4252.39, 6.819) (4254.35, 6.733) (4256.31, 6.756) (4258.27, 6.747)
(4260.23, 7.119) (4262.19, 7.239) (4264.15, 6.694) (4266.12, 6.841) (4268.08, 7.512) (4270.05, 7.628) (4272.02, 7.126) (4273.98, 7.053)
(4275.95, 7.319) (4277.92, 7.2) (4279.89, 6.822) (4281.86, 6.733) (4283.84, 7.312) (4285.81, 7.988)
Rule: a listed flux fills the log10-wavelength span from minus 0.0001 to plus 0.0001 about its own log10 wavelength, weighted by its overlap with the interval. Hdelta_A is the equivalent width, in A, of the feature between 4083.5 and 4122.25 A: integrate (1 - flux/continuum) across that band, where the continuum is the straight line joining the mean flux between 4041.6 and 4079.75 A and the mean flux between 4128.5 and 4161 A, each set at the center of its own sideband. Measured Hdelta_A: 5.7 A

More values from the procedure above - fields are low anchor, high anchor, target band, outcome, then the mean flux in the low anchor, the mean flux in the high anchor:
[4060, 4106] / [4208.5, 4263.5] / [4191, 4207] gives -0.7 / 6.92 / 7.06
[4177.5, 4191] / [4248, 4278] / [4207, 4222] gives 0.3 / 7.41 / 7.03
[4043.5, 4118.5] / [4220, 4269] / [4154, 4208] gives -3.1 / 7.12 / 7.07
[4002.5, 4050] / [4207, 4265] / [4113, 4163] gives -1.7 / 7.79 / 7.07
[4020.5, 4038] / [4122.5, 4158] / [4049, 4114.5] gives 4.7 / 7.57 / 7.74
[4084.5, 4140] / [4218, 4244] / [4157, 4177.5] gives -1.5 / 6.94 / 7.23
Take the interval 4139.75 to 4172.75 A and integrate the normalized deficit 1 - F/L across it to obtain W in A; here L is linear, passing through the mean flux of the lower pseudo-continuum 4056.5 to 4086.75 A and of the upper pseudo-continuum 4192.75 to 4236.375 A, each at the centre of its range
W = -1.61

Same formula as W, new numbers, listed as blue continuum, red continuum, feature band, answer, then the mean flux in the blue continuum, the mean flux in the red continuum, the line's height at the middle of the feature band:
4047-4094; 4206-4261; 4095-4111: 3.8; 7.58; 7.08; 7.48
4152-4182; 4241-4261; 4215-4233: 0.3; 7.71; 6.9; 7.16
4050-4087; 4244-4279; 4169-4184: -1.0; 7.63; 7.02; 7.29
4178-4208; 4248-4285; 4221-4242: -0.1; 7.36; 7.03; 7.19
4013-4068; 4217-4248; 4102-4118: 2.2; 7.81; 7.18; 7.58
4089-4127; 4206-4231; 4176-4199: -1.3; 6.64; 7.06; 6.94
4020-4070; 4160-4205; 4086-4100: 1.8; 7.72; 7.42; 7.61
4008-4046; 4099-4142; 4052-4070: -1.0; 7.76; 7.02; 7.49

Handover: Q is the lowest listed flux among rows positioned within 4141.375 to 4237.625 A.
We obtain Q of 6.422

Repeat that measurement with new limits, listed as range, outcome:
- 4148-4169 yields 6.953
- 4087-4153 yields 4.141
